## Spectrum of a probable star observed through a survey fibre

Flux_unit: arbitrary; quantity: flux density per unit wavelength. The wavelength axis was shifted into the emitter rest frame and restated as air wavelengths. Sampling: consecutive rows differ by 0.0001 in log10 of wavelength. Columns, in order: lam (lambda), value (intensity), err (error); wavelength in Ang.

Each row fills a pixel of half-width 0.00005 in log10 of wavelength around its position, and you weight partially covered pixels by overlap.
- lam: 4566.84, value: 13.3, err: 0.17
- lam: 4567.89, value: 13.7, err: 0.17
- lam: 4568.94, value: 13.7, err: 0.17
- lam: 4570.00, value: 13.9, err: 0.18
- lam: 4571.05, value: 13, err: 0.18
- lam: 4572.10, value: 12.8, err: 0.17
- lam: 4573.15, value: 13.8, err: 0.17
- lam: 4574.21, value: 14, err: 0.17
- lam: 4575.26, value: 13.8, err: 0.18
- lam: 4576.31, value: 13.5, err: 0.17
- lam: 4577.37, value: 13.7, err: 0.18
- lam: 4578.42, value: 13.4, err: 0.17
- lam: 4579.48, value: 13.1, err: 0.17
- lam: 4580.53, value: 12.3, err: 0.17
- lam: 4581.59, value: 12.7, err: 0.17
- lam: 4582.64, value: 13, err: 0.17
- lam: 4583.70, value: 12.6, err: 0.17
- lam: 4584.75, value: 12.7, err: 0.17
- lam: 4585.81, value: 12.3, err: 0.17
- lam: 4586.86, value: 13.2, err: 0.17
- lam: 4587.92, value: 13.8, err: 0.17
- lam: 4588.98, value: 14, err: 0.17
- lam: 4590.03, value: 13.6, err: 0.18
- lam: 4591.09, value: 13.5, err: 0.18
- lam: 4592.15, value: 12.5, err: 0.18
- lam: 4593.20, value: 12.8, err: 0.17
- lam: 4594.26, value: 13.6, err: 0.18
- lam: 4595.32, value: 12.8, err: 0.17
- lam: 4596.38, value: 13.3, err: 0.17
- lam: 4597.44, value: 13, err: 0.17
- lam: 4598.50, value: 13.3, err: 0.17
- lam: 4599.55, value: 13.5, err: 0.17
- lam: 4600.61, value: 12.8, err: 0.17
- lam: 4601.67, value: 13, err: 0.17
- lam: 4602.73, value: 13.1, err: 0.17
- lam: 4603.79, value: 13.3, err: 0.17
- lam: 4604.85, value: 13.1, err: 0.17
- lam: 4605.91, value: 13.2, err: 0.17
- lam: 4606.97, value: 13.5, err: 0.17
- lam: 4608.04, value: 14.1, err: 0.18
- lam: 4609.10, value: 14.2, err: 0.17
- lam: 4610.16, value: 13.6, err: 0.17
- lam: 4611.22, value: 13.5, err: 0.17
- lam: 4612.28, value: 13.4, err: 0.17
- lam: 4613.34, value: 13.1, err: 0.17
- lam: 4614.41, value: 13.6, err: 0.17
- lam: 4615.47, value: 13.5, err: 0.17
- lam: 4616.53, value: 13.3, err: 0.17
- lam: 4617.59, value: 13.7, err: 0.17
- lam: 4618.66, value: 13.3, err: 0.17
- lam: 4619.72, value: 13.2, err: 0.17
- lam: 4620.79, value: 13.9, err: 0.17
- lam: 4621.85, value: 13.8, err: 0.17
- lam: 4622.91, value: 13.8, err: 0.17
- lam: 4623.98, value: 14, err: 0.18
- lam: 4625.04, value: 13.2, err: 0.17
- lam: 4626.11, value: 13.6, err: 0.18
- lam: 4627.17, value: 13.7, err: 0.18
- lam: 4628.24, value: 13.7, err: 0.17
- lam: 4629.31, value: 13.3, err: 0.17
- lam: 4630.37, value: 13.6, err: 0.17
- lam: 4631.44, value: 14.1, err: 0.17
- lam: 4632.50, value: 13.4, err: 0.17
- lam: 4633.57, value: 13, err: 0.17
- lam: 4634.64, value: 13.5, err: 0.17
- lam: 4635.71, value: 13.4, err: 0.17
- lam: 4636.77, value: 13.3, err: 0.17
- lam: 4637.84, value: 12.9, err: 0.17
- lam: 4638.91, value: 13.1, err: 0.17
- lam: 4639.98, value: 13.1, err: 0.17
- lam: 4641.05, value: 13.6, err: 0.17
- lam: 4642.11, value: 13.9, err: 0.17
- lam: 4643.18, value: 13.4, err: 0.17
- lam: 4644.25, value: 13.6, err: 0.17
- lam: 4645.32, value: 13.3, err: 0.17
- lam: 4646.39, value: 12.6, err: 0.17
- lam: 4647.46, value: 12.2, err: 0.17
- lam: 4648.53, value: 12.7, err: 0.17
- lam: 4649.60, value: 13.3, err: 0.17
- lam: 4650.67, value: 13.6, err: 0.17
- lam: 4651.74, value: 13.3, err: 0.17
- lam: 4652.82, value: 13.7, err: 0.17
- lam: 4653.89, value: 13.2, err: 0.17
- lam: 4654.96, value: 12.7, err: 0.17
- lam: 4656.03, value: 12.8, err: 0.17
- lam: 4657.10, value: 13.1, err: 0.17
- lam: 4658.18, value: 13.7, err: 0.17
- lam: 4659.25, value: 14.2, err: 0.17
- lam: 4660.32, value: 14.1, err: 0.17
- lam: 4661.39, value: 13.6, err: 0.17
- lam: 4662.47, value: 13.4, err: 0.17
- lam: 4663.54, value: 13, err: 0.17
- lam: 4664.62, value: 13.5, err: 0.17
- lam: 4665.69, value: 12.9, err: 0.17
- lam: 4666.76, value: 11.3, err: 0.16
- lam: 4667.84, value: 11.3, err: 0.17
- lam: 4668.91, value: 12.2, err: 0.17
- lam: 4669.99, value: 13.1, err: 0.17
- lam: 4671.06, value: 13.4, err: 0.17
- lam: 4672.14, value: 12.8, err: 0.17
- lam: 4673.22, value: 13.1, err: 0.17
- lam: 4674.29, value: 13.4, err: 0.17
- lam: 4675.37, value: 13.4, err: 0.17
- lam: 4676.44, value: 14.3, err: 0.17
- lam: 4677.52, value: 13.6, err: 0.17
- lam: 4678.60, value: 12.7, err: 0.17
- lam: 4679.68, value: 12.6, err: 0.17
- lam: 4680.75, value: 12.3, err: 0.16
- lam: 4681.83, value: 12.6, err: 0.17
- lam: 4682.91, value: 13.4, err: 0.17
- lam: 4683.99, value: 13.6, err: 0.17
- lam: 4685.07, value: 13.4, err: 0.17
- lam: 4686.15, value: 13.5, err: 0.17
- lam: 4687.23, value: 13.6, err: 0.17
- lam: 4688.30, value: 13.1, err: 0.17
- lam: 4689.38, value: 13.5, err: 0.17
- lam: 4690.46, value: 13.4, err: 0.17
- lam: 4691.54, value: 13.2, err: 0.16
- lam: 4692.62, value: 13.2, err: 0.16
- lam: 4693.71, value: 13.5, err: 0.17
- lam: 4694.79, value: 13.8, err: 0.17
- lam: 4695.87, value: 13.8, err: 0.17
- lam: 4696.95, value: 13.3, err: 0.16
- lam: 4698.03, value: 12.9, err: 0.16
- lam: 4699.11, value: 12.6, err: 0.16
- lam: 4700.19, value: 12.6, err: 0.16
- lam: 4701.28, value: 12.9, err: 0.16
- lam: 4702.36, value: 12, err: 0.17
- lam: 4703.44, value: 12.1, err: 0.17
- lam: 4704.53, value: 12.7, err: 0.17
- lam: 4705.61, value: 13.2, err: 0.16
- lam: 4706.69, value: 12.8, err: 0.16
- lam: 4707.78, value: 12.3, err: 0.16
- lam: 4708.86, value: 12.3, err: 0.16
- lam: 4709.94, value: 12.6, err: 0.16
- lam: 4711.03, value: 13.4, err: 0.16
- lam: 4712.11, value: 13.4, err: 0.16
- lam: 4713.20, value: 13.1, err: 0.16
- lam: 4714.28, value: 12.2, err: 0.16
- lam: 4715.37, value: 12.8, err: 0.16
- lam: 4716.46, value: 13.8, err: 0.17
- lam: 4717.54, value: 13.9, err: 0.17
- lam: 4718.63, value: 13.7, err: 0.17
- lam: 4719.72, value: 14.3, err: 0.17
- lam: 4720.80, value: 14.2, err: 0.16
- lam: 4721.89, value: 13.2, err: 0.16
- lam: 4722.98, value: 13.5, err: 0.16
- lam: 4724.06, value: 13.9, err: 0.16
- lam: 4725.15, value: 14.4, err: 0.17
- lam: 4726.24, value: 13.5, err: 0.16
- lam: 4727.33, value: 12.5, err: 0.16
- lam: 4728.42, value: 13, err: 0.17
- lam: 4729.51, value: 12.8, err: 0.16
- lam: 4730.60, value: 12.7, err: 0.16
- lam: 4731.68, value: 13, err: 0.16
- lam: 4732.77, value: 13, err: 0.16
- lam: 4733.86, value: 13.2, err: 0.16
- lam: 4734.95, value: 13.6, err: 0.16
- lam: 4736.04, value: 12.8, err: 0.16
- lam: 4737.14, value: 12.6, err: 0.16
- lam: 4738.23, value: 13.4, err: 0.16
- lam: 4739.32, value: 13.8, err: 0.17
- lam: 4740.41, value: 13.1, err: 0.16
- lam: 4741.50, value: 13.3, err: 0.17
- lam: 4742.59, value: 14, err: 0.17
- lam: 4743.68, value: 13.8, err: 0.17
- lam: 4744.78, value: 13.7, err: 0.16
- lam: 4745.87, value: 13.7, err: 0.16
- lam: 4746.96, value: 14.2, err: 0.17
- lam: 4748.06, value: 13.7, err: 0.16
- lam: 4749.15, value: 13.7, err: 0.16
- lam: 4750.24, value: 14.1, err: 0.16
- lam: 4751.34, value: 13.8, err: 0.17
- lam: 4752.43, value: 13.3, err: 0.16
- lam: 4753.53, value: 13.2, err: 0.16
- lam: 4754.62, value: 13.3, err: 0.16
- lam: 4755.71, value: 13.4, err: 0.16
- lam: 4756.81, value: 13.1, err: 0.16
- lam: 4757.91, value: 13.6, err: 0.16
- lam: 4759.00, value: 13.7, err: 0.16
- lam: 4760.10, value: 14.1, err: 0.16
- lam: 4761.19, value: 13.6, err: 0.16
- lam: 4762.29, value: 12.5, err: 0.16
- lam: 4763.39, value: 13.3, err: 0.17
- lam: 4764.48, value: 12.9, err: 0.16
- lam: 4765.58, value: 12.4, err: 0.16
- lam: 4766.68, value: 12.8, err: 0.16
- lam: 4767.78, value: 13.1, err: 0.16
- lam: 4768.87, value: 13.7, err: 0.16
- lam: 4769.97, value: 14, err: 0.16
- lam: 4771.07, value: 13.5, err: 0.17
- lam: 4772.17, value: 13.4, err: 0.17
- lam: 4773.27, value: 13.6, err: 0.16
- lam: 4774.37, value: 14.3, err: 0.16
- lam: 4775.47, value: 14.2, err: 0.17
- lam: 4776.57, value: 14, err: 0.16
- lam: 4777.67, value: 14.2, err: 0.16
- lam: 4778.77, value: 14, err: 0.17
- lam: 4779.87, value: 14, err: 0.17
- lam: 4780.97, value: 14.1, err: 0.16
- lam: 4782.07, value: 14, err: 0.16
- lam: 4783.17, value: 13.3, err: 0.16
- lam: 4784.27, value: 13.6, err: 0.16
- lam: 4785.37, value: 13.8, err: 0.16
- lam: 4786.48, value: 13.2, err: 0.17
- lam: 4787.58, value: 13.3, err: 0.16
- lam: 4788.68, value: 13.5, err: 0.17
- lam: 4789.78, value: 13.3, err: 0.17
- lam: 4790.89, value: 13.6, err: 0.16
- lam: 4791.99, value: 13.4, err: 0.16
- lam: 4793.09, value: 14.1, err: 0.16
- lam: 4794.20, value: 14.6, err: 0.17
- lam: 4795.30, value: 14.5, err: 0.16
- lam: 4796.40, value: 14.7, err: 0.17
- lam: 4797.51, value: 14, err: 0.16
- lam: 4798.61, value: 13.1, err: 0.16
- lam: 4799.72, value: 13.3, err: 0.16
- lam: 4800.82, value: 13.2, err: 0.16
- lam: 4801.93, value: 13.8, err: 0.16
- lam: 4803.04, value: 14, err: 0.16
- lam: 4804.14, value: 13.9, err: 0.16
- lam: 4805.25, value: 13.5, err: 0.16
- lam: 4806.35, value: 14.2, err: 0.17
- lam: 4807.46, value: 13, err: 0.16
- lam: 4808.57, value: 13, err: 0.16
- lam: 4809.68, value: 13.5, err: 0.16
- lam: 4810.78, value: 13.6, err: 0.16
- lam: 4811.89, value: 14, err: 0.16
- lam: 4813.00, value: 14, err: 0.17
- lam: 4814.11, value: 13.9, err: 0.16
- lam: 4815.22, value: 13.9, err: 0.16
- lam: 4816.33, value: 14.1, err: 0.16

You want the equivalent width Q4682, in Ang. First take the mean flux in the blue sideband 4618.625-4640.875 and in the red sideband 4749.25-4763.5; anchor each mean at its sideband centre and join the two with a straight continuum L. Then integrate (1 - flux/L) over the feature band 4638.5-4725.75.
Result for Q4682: 2.0 Ang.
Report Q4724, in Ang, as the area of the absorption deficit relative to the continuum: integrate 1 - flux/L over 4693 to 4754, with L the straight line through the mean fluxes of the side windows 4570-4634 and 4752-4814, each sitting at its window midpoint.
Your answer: 1.2 Ang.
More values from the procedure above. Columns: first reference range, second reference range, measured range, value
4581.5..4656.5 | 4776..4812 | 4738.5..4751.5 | -0.11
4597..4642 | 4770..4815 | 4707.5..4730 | 0.55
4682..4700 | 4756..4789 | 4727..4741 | 0.42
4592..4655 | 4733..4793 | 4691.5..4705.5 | 0.50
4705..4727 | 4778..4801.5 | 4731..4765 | 0.18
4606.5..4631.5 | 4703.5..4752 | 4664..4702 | 1.02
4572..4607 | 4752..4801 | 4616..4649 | -0.26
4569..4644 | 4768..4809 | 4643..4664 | 0.30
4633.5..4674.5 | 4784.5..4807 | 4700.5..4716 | 0.77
